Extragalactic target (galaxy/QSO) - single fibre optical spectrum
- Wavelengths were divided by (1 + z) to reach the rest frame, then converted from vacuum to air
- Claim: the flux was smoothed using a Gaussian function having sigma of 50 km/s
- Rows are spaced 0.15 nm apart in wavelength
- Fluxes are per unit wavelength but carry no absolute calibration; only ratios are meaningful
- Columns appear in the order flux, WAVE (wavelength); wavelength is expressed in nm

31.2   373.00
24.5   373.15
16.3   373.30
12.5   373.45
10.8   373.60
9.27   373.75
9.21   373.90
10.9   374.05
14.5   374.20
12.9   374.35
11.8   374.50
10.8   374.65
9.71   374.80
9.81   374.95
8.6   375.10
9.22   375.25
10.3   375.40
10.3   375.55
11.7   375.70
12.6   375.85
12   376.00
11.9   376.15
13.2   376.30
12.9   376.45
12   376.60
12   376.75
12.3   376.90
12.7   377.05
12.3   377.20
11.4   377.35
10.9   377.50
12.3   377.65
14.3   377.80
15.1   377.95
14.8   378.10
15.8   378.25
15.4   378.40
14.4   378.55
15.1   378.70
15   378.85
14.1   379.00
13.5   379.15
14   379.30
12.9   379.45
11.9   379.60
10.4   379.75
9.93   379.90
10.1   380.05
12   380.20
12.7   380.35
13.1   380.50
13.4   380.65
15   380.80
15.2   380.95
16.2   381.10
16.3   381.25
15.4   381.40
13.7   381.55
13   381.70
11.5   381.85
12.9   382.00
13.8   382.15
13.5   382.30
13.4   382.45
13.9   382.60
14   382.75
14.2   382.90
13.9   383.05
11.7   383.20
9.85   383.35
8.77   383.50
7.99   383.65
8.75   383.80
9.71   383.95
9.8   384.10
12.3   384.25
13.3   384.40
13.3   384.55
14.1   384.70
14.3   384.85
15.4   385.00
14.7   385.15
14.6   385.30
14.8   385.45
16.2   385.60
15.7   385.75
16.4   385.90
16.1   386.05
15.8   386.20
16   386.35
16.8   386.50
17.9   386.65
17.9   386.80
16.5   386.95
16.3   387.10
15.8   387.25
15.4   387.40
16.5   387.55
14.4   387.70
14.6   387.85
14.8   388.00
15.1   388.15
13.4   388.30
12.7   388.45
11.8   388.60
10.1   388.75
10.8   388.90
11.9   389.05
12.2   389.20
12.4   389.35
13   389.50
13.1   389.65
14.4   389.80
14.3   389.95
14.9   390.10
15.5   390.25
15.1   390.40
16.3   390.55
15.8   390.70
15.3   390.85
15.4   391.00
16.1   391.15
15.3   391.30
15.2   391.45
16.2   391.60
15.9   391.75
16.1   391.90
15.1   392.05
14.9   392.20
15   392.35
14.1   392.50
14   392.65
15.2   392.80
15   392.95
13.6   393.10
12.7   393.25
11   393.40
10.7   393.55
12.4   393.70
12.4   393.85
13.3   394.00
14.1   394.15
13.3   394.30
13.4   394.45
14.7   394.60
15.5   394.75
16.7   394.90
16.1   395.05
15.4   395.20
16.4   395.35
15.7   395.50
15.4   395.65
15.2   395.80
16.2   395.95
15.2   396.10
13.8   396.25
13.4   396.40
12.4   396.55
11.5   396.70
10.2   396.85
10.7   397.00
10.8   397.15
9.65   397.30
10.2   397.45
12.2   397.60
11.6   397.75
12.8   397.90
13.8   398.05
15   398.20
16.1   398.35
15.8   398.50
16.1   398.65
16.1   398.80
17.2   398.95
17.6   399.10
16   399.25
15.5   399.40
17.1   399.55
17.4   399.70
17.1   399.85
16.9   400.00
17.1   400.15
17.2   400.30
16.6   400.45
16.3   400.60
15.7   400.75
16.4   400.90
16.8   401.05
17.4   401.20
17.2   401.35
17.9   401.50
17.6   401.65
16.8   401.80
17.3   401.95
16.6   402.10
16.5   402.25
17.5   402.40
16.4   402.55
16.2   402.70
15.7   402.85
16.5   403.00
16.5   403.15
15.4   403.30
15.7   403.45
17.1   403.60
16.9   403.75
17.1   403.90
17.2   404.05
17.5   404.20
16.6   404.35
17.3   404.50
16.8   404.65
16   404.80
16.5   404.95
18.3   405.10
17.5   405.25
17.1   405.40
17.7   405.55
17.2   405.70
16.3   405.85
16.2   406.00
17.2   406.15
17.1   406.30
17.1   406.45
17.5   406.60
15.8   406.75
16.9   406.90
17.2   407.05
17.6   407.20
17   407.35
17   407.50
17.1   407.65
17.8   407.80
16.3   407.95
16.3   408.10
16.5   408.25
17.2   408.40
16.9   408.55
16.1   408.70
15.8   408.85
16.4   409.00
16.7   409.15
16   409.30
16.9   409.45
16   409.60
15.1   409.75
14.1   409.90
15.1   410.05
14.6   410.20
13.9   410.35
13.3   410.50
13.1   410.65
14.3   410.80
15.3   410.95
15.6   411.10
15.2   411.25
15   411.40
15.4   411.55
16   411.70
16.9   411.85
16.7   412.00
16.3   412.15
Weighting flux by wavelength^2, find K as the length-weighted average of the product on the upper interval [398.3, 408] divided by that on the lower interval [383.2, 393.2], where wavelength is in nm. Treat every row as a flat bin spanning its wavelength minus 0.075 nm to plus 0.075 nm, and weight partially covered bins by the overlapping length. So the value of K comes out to 1.3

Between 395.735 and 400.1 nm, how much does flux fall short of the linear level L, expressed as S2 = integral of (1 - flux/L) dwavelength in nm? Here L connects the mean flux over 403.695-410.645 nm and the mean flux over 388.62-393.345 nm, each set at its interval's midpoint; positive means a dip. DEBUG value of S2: 0.28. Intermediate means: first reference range 14.3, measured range 14.3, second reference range 16.5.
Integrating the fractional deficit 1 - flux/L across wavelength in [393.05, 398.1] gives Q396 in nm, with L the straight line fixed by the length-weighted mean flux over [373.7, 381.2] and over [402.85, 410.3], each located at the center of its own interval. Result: 0.580 nm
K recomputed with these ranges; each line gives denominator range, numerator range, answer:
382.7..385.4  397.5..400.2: 1.37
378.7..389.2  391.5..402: 1.16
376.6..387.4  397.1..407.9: 1.33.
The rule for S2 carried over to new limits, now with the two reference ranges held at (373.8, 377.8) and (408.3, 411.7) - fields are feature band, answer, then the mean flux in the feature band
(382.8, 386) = -0.098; 12.9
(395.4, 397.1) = 0.026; 13.6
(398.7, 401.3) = -0.452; 16.7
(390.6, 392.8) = -0.332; 15.3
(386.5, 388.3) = -0.426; 15.9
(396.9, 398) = 0.220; 11.2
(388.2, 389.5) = 0.095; 12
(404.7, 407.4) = -0.374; 17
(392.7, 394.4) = 0.055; 13.1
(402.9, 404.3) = -0.189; 16.6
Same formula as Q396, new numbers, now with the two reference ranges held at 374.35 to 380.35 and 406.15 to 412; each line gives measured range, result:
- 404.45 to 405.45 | -0.10 nm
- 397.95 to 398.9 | -0.04 nm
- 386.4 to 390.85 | -0.29 nm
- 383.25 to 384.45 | 0.28 nm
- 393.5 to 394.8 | 0.09 nm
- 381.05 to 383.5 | -0.10 nm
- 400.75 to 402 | -0.16 nm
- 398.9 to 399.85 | -0.12 nm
